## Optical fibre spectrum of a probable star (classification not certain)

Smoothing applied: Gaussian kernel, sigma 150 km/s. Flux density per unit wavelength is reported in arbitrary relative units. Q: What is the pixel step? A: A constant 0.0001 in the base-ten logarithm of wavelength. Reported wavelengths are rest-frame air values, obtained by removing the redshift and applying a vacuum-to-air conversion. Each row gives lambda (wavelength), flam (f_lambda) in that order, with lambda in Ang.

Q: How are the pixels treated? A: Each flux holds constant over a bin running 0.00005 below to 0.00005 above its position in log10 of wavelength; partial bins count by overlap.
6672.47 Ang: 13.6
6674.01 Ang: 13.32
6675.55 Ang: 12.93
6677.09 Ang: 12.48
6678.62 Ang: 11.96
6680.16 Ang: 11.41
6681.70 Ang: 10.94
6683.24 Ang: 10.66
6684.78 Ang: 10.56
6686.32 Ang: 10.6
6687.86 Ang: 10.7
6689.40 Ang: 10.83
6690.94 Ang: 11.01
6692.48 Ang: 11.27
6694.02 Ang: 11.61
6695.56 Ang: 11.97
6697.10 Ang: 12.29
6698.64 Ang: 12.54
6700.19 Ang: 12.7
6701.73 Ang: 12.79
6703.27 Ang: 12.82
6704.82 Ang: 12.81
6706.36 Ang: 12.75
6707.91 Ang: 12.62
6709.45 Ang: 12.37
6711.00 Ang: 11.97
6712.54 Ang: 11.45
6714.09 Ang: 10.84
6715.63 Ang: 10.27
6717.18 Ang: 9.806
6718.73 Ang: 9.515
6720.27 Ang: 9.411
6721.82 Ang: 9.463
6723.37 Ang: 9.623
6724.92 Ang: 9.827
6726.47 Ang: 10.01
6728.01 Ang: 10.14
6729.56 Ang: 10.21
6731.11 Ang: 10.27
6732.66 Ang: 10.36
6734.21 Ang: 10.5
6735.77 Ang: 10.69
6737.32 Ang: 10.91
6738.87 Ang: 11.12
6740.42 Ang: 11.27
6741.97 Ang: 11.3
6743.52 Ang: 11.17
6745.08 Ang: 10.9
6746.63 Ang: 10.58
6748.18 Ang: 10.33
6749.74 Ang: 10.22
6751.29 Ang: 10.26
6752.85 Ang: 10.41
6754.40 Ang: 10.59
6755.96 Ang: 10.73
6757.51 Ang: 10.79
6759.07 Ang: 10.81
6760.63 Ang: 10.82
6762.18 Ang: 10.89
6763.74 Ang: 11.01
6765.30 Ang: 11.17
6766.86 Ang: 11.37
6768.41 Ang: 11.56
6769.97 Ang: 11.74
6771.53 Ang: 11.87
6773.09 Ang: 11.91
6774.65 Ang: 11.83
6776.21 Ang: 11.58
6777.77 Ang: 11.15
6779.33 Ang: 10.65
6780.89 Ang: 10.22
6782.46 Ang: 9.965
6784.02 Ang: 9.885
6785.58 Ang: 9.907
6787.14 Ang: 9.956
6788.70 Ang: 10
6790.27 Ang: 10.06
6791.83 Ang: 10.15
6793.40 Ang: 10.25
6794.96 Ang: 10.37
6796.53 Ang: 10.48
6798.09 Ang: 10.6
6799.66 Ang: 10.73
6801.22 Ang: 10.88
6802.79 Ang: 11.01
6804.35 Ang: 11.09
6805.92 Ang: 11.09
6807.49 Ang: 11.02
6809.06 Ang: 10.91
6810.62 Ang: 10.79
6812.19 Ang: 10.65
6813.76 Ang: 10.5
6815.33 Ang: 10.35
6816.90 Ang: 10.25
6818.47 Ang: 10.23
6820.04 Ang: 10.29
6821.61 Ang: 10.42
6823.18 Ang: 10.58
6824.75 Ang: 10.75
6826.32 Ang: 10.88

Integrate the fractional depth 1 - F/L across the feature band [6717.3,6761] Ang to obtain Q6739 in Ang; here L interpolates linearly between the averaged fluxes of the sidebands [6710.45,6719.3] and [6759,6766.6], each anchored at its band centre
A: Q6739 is 1.6 Ang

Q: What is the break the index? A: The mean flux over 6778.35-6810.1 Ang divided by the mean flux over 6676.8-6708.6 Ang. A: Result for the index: 0.89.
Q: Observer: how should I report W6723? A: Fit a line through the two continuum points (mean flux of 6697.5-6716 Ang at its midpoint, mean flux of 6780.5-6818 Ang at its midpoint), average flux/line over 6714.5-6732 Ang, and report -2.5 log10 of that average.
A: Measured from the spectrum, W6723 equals 0.20 mag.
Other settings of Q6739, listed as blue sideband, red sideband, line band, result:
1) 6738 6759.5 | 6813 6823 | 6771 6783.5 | -0.6 Ang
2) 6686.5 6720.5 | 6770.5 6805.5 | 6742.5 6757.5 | 0.7 Ang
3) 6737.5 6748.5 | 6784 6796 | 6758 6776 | -1.4 Ang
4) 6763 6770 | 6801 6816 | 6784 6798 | 1.1 Ang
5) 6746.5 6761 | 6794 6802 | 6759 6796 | -0.8 Ang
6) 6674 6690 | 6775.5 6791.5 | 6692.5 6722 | -1.2 Ang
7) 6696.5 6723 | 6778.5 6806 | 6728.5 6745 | 0.5 Ang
